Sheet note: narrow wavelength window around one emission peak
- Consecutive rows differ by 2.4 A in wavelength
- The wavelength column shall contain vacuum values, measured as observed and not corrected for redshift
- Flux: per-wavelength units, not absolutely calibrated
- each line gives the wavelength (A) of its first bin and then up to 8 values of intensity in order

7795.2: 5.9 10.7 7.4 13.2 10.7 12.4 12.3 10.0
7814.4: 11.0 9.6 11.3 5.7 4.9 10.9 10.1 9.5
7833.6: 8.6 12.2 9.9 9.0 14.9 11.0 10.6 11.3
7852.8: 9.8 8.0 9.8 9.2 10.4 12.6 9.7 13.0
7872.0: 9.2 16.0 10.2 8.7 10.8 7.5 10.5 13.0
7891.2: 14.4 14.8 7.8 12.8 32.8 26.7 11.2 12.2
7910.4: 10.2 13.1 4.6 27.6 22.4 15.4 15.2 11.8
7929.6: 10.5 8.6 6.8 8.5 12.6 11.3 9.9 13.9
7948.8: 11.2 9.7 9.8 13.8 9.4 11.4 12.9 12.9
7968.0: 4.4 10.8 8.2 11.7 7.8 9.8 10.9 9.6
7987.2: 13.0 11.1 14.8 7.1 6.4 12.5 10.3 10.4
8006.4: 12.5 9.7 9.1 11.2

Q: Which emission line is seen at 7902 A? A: [S II] 6716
